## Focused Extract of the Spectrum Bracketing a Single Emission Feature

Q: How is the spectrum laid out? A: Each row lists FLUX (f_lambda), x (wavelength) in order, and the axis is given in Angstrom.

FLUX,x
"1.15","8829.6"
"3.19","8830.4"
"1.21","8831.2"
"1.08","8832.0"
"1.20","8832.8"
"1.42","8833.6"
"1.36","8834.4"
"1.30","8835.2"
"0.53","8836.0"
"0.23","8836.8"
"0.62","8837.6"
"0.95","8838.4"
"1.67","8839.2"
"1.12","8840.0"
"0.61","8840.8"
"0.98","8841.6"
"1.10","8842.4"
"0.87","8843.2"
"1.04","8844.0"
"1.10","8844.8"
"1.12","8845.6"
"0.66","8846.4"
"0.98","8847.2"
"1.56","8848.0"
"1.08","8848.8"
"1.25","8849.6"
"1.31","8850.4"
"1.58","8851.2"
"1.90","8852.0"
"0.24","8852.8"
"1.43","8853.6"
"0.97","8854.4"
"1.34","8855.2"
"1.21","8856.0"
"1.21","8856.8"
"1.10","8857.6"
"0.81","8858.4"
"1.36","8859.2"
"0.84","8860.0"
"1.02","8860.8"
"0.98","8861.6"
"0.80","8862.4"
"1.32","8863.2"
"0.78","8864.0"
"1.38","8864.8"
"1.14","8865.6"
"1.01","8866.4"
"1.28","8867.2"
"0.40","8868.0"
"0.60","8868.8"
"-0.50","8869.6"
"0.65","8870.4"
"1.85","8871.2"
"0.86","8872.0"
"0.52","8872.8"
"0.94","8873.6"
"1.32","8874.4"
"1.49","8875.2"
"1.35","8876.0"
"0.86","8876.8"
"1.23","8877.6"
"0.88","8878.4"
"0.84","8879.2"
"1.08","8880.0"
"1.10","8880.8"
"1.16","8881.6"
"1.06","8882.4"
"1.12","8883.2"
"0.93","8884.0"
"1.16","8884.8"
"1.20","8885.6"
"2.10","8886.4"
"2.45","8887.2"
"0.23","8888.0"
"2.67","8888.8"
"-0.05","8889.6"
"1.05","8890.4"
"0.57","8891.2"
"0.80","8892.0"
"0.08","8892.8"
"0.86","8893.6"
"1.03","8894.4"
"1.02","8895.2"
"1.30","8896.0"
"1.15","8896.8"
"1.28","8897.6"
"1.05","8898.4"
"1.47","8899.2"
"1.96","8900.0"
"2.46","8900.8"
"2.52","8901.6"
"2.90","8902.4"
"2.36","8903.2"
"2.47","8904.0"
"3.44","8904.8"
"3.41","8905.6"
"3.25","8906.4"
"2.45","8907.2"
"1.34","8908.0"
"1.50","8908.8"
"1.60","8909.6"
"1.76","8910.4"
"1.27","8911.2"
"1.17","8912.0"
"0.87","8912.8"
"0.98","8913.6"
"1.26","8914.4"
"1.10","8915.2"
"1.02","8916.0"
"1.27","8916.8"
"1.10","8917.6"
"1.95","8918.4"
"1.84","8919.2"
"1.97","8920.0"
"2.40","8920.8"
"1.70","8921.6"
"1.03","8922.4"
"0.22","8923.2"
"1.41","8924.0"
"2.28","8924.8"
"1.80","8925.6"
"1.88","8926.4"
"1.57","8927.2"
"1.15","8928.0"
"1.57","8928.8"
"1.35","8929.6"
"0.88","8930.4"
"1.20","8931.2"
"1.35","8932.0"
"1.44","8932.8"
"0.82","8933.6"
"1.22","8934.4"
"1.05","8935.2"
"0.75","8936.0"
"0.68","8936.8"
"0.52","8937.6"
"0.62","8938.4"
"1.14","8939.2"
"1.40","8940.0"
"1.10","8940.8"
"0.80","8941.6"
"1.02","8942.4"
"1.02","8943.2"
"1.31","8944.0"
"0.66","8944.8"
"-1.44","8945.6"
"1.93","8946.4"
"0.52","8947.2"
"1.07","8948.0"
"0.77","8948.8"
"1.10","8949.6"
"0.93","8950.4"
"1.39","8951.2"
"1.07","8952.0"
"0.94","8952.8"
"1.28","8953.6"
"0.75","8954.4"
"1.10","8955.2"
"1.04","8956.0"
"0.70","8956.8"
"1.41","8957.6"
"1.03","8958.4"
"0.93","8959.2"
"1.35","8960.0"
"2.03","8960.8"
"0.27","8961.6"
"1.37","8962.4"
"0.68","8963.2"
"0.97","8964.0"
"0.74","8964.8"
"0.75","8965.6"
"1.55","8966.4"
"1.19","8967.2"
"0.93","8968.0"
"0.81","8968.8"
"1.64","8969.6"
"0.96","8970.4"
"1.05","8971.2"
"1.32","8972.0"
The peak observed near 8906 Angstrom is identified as [S II] 6716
